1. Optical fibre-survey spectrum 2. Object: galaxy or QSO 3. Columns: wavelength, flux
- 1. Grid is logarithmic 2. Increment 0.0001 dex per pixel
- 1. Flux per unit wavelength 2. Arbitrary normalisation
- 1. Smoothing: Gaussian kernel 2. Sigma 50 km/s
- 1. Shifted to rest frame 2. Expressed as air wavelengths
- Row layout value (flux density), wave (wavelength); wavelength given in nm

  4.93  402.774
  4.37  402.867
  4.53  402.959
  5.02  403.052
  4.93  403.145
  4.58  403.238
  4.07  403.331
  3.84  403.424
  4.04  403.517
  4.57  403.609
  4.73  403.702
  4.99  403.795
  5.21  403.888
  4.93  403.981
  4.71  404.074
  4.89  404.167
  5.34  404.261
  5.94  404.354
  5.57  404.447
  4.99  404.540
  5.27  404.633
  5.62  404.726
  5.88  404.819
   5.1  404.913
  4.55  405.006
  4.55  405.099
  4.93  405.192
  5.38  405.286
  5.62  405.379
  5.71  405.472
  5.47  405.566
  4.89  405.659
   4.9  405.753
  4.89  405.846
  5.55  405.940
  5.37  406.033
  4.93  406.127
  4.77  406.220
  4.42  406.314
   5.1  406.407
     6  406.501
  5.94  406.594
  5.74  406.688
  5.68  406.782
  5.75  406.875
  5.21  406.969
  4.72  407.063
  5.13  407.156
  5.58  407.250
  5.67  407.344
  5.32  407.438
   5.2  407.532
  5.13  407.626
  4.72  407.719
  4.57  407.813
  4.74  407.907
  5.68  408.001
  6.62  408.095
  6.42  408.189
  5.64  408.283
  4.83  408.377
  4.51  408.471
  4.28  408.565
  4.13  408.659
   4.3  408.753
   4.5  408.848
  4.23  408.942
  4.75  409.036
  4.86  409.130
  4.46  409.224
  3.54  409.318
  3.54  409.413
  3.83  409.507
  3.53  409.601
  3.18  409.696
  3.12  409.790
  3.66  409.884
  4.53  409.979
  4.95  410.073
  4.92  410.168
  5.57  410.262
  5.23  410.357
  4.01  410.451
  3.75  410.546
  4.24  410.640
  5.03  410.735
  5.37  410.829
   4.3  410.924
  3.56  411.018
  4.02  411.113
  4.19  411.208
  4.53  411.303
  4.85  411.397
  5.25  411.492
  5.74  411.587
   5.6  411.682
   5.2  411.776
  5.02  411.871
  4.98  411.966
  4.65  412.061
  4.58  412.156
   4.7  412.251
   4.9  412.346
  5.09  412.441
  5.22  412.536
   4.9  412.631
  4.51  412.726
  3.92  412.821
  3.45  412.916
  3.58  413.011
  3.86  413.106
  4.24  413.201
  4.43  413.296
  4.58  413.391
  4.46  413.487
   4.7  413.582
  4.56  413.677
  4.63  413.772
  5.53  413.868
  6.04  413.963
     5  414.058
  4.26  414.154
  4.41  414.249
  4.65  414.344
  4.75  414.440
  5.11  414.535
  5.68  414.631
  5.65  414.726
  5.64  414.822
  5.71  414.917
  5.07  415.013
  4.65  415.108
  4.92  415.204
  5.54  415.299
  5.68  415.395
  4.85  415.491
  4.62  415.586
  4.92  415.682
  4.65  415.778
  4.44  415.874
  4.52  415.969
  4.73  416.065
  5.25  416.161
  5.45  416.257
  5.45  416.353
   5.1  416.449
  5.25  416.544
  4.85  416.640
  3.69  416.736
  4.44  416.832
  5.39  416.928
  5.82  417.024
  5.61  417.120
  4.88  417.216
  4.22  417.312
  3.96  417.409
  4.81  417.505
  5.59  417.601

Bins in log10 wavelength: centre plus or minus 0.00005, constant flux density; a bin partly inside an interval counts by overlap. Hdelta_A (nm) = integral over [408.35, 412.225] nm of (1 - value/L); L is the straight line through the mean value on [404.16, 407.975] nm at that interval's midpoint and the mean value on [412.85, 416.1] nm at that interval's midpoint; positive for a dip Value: 0.42 nm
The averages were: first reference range 5.24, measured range 4.47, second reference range 4.81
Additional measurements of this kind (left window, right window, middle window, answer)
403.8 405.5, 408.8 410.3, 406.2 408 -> -0.21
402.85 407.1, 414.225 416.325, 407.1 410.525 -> 0.26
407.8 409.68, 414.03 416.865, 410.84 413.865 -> 0.12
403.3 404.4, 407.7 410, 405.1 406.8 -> -0.22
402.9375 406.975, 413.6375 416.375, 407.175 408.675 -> -0.04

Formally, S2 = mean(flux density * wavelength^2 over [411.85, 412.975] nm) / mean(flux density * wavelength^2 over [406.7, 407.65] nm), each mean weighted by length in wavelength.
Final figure 0.89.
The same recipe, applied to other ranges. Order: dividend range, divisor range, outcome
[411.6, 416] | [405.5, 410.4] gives 1.02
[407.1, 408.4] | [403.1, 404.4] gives 1.15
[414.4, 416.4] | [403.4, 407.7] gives 1.04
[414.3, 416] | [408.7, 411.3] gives 1.22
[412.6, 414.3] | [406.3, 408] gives 0.88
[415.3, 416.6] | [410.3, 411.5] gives 1.15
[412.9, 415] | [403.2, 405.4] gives 1.01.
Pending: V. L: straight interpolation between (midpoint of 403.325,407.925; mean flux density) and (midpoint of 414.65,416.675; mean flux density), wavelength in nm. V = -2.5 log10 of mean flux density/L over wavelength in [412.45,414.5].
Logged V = 0.12 mag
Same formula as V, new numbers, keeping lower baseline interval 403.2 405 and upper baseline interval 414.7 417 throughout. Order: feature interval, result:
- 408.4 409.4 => 0.15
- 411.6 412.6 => 0.00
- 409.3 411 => 0.18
